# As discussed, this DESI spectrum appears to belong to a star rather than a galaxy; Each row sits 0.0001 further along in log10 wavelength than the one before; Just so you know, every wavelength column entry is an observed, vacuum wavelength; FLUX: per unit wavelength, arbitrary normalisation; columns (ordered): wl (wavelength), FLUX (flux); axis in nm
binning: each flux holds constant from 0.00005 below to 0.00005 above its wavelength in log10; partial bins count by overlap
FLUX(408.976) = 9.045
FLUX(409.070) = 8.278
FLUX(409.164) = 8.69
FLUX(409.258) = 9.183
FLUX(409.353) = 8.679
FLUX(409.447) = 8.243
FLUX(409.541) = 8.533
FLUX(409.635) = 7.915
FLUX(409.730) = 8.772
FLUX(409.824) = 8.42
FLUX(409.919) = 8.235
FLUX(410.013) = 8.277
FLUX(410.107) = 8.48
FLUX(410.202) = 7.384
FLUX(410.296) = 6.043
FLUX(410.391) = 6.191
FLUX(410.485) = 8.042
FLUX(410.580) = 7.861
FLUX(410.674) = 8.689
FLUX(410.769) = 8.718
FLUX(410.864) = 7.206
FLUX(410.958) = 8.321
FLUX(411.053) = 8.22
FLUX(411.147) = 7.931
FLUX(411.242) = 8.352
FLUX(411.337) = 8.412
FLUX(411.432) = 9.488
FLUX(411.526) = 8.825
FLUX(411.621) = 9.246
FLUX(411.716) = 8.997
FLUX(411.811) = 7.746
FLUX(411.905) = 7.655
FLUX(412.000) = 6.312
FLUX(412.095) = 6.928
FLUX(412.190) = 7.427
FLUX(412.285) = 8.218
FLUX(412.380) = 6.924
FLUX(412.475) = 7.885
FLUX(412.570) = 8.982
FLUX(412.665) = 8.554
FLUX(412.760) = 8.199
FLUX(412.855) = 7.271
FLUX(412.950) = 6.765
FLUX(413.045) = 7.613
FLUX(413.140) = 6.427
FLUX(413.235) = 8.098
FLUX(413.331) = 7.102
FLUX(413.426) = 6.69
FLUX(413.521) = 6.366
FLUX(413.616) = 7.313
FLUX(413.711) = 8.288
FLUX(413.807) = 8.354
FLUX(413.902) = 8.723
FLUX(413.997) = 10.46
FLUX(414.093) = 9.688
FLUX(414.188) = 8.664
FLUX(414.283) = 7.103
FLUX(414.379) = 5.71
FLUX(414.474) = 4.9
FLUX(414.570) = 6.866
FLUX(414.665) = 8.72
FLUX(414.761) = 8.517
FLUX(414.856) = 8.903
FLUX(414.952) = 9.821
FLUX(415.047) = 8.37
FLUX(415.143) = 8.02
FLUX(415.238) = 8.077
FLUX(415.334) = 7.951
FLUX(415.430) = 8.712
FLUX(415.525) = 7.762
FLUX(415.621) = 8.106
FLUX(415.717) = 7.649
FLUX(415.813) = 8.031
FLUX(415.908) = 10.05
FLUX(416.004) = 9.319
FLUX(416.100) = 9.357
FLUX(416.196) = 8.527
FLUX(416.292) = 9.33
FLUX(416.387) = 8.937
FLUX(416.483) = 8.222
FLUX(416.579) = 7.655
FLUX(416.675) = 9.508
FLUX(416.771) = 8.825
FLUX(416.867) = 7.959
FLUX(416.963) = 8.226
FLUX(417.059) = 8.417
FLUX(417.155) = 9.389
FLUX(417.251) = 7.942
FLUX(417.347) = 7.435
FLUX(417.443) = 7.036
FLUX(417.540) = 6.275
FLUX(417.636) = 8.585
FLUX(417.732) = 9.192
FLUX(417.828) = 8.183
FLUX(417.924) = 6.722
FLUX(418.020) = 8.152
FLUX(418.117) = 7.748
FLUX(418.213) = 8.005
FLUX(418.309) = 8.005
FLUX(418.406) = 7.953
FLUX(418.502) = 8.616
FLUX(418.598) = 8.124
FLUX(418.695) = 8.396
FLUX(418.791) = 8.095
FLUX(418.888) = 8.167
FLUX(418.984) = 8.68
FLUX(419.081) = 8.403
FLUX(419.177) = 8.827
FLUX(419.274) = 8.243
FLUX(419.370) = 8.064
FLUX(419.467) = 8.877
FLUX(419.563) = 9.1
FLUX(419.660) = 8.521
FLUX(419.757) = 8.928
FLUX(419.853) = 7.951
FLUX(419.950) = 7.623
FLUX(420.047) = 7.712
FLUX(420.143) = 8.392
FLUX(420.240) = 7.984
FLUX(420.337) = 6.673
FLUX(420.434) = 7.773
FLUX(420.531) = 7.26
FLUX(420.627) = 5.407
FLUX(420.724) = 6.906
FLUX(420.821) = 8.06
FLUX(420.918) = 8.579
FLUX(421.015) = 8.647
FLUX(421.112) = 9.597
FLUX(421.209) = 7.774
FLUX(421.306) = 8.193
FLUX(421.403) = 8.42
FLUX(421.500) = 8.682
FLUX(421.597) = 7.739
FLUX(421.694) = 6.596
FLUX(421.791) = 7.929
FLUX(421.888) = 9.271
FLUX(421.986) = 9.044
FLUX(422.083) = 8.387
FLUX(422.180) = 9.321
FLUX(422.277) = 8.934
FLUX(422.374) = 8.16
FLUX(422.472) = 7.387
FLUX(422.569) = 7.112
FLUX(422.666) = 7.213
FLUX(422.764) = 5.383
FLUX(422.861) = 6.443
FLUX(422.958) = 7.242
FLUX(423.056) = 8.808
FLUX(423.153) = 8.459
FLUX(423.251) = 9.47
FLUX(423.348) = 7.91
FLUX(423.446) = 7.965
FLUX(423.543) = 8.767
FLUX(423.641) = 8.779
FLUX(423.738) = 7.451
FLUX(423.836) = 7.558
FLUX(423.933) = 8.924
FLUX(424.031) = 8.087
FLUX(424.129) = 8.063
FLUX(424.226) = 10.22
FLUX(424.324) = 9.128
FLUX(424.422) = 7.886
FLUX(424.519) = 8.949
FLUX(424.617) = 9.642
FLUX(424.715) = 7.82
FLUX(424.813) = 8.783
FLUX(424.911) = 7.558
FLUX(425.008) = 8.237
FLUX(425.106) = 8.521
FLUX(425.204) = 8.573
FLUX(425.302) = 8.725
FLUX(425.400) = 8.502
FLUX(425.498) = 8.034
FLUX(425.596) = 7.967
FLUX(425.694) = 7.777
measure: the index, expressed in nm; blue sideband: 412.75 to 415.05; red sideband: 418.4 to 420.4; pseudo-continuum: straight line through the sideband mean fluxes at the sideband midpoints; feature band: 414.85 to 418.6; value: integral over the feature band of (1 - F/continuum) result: -0.14 nm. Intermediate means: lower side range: 7.78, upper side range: 8.26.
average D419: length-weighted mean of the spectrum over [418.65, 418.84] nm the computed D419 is 8.24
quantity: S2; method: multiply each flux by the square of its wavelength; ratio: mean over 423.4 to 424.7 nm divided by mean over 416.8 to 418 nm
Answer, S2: 1.1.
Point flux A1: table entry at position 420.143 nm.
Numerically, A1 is 8.392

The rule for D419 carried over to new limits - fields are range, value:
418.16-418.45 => 7.98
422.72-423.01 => 6.4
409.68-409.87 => 8.58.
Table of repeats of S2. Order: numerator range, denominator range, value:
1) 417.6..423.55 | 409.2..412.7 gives 1.05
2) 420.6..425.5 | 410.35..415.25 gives 1.09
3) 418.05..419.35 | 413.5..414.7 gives 1.08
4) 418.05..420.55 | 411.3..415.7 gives 1.06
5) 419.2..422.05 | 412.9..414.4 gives 1.08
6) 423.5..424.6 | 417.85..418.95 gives 1.10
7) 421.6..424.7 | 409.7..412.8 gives 1.08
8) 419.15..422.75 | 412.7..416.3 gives 1.03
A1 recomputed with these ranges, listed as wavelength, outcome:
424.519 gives 8.949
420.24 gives 7.984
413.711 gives 8.288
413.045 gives 7.613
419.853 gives 7.951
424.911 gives 7.558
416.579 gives 7.655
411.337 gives 8.412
